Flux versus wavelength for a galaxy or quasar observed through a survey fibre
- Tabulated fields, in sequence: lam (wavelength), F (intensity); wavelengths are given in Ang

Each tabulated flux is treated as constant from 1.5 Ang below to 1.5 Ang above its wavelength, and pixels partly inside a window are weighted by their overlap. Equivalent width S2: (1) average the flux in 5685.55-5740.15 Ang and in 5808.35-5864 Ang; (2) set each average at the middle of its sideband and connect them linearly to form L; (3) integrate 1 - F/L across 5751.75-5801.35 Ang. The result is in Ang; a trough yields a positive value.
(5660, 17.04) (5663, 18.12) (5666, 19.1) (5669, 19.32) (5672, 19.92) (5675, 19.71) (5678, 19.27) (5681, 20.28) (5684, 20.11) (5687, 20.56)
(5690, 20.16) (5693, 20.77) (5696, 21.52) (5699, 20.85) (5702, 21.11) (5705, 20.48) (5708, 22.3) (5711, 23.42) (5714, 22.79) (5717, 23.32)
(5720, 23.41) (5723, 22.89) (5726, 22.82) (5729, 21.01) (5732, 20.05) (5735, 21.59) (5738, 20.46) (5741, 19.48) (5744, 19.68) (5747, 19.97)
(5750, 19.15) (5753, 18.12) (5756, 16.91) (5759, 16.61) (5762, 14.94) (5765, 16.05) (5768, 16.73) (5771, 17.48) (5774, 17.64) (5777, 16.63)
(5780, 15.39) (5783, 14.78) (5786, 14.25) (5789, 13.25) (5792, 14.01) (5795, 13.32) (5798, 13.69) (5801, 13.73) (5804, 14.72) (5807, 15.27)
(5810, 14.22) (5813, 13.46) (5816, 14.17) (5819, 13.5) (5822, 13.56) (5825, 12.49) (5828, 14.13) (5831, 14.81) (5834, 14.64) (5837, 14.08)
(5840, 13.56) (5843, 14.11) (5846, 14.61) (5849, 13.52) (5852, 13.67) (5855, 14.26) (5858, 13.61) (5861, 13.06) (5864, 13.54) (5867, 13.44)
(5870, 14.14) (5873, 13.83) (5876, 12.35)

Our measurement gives 5.9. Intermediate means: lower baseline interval 21.6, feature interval 15.5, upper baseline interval 13.9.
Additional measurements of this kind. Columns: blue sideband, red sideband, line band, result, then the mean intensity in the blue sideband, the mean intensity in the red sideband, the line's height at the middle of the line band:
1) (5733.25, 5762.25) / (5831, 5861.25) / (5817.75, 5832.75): 1.30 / 18.9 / 14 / 15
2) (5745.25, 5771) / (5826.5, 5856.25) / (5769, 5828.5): 4.84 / 17.3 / 14.1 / 15.8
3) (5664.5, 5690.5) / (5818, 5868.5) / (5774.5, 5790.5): 0.99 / 19.8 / 13.8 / 16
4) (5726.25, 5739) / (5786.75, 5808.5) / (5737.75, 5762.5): 0.96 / 21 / 14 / 19.1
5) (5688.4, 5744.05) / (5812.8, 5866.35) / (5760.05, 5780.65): 1.90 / 21.5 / 13.8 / 18.1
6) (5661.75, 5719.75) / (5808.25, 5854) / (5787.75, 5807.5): 2.02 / 20.8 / 13.9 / 15.5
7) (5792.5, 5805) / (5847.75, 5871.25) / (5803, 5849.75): -1.02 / 13.8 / 13.7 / 13.8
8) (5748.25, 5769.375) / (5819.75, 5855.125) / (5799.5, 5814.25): 0.80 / 17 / 13.9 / 15.1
